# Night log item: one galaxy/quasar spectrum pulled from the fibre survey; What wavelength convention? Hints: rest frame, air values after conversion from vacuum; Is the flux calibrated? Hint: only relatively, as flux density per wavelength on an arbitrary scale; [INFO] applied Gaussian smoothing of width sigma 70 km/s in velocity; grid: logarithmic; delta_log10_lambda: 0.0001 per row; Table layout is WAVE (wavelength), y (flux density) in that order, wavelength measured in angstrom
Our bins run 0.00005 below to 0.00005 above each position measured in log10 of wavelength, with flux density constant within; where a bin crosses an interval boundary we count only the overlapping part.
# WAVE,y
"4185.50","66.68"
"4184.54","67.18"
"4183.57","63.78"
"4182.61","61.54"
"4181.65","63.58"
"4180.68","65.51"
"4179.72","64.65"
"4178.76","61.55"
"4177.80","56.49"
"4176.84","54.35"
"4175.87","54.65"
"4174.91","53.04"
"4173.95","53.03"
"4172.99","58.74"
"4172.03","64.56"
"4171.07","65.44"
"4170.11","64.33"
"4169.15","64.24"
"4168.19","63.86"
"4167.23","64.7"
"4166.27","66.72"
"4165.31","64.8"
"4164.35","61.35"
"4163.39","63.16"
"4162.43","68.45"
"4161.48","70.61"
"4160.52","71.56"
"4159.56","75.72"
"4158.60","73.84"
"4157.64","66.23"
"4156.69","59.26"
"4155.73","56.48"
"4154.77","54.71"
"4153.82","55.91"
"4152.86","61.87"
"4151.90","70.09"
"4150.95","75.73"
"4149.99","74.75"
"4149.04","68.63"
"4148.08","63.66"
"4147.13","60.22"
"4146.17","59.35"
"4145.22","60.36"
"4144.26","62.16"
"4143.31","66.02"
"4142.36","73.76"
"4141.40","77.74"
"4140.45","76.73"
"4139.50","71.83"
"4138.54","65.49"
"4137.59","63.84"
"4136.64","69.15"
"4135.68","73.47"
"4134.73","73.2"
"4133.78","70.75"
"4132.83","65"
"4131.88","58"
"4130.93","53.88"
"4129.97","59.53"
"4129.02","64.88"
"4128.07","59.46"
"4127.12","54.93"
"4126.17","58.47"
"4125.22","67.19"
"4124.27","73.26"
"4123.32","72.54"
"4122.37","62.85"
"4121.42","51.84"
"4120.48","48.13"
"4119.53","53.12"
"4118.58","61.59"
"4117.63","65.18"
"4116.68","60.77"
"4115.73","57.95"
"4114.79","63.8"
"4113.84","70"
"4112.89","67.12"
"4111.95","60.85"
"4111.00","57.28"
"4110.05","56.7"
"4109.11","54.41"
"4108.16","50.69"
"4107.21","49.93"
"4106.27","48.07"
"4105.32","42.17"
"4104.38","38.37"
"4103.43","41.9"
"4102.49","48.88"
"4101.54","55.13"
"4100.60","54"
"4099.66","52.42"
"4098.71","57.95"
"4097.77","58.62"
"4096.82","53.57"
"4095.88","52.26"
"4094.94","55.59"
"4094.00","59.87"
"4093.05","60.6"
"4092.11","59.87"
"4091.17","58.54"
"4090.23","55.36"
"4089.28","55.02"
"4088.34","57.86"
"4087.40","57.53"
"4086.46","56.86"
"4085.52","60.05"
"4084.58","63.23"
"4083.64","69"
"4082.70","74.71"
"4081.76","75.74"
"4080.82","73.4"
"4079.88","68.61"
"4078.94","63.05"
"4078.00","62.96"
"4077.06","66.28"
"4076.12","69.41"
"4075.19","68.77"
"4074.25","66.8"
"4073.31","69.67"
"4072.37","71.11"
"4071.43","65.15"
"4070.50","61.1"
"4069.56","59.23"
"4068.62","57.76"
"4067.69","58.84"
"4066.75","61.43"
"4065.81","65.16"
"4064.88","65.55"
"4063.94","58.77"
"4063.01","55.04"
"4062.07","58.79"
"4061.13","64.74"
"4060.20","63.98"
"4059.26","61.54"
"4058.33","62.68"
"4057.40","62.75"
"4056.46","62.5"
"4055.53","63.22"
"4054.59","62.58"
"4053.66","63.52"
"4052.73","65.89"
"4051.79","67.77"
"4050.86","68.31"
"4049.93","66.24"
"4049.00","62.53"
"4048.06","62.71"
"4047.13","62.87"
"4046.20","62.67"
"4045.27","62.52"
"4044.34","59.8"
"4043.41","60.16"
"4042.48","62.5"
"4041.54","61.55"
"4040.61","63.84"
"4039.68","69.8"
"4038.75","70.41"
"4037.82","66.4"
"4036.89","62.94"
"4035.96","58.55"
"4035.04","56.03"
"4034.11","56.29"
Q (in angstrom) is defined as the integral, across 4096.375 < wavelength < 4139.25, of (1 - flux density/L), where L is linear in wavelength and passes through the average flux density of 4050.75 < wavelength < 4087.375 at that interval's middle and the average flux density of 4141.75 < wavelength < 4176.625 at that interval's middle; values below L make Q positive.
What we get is 3.6 angstrom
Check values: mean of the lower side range 64.4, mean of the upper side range 64.2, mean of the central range 58.9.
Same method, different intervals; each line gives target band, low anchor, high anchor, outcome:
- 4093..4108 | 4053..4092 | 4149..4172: 2.9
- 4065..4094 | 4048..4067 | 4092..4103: -2.3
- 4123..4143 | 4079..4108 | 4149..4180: -2.0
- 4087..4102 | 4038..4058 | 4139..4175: 1.9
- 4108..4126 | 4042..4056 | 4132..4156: 1.3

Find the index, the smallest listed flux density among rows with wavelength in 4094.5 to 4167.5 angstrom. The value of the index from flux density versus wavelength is 38.37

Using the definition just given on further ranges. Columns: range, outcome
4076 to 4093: 55.02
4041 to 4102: 52.26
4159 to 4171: 61.35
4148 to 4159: 54.71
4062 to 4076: 55.04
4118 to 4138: 48.13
